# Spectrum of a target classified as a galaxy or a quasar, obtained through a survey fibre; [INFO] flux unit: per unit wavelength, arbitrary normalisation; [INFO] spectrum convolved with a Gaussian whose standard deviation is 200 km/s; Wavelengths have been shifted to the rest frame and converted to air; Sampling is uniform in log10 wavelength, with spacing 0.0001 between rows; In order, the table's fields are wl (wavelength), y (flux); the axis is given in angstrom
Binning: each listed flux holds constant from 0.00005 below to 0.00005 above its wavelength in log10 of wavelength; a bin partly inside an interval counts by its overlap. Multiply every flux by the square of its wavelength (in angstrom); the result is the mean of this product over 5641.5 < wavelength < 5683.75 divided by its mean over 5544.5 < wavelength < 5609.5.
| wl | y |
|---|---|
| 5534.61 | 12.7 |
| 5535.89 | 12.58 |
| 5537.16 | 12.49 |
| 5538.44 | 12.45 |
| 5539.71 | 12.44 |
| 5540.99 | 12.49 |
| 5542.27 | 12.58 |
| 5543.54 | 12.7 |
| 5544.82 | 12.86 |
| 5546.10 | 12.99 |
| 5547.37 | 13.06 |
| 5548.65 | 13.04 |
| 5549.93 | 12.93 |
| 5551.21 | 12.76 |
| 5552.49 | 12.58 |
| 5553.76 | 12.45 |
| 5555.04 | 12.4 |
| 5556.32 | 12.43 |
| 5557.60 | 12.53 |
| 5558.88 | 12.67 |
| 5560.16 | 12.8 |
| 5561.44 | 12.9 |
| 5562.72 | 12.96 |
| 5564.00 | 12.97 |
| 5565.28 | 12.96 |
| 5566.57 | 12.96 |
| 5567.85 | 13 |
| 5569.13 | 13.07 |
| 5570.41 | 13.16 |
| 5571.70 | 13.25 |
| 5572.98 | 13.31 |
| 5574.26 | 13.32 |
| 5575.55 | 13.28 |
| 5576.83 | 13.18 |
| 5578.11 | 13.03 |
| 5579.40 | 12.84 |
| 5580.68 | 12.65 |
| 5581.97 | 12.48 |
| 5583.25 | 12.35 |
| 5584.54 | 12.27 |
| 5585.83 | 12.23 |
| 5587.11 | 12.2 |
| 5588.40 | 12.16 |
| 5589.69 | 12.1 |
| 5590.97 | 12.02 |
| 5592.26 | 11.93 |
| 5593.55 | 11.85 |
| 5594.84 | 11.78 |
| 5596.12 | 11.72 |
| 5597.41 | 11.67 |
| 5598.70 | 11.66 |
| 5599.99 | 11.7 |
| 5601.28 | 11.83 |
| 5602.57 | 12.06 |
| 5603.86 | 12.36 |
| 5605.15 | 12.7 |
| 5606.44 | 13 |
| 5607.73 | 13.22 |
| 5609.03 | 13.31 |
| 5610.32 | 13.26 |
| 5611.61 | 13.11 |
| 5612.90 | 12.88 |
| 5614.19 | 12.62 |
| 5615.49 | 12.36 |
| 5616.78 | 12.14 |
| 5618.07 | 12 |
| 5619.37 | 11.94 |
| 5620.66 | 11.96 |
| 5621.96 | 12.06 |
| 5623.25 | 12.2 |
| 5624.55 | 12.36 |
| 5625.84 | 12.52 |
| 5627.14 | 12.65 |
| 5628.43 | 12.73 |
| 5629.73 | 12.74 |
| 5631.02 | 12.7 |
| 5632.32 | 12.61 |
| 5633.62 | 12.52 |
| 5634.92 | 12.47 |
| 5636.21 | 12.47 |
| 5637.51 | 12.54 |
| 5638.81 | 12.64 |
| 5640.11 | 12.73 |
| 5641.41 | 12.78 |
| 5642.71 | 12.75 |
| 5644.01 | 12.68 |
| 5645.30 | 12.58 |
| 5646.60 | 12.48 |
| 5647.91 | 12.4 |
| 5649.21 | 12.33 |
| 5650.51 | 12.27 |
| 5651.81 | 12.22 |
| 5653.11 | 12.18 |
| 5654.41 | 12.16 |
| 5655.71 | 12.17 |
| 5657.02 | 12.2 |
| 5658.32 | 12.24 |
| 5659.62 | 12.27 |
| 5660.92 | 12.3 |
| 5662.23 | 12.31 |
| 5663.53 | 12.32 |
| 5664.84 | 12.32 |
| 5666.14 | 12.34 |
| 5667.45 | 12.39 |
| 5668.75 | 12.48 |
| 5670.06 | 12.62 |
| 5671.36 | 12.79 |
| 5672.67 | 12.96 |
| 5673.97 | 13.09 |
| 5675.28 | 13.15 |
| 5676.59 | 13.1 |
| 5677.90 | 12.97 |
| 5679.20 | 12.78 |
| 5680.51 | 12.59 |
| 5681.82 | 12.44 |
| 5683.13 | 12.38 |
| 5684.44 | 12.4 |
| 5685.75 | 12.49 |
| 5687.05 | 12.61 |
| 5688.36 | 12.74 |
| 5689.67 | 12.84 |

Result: 1.02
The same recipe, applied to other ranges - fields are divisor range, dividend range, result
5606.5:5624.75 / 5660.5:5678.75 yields 1.03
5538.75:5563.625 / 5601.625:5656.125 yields 1.01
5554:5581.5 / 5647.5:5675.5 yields 0.99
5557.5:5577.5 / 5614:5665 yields 0.98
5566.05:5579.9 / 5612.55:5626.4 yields 0.95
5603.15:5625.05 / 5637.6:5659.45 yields 1.00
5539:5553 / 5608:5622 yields 1.01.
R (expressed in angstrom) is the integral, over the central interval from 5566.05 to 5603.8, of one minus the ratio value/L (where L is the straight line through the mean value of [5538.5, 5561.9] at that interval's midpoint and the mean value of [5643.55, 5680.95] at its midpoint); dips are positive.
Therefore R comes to 0.6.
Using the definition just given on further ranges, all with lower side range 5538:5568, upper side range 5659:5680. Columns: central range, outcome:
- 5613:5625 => 0.4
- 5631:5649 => 0.1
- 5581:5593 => 0.5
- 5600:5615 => 0.0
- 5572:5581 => -0.3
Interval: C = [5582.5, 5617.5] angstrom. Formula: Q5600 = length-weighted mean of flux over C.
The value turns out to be 12.3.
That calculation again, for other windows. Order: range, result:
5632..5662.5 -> 12.4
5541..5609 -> 12.6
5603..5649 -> 12.6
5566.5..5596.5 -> 12.6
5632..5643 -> 12.6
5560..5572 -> 13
